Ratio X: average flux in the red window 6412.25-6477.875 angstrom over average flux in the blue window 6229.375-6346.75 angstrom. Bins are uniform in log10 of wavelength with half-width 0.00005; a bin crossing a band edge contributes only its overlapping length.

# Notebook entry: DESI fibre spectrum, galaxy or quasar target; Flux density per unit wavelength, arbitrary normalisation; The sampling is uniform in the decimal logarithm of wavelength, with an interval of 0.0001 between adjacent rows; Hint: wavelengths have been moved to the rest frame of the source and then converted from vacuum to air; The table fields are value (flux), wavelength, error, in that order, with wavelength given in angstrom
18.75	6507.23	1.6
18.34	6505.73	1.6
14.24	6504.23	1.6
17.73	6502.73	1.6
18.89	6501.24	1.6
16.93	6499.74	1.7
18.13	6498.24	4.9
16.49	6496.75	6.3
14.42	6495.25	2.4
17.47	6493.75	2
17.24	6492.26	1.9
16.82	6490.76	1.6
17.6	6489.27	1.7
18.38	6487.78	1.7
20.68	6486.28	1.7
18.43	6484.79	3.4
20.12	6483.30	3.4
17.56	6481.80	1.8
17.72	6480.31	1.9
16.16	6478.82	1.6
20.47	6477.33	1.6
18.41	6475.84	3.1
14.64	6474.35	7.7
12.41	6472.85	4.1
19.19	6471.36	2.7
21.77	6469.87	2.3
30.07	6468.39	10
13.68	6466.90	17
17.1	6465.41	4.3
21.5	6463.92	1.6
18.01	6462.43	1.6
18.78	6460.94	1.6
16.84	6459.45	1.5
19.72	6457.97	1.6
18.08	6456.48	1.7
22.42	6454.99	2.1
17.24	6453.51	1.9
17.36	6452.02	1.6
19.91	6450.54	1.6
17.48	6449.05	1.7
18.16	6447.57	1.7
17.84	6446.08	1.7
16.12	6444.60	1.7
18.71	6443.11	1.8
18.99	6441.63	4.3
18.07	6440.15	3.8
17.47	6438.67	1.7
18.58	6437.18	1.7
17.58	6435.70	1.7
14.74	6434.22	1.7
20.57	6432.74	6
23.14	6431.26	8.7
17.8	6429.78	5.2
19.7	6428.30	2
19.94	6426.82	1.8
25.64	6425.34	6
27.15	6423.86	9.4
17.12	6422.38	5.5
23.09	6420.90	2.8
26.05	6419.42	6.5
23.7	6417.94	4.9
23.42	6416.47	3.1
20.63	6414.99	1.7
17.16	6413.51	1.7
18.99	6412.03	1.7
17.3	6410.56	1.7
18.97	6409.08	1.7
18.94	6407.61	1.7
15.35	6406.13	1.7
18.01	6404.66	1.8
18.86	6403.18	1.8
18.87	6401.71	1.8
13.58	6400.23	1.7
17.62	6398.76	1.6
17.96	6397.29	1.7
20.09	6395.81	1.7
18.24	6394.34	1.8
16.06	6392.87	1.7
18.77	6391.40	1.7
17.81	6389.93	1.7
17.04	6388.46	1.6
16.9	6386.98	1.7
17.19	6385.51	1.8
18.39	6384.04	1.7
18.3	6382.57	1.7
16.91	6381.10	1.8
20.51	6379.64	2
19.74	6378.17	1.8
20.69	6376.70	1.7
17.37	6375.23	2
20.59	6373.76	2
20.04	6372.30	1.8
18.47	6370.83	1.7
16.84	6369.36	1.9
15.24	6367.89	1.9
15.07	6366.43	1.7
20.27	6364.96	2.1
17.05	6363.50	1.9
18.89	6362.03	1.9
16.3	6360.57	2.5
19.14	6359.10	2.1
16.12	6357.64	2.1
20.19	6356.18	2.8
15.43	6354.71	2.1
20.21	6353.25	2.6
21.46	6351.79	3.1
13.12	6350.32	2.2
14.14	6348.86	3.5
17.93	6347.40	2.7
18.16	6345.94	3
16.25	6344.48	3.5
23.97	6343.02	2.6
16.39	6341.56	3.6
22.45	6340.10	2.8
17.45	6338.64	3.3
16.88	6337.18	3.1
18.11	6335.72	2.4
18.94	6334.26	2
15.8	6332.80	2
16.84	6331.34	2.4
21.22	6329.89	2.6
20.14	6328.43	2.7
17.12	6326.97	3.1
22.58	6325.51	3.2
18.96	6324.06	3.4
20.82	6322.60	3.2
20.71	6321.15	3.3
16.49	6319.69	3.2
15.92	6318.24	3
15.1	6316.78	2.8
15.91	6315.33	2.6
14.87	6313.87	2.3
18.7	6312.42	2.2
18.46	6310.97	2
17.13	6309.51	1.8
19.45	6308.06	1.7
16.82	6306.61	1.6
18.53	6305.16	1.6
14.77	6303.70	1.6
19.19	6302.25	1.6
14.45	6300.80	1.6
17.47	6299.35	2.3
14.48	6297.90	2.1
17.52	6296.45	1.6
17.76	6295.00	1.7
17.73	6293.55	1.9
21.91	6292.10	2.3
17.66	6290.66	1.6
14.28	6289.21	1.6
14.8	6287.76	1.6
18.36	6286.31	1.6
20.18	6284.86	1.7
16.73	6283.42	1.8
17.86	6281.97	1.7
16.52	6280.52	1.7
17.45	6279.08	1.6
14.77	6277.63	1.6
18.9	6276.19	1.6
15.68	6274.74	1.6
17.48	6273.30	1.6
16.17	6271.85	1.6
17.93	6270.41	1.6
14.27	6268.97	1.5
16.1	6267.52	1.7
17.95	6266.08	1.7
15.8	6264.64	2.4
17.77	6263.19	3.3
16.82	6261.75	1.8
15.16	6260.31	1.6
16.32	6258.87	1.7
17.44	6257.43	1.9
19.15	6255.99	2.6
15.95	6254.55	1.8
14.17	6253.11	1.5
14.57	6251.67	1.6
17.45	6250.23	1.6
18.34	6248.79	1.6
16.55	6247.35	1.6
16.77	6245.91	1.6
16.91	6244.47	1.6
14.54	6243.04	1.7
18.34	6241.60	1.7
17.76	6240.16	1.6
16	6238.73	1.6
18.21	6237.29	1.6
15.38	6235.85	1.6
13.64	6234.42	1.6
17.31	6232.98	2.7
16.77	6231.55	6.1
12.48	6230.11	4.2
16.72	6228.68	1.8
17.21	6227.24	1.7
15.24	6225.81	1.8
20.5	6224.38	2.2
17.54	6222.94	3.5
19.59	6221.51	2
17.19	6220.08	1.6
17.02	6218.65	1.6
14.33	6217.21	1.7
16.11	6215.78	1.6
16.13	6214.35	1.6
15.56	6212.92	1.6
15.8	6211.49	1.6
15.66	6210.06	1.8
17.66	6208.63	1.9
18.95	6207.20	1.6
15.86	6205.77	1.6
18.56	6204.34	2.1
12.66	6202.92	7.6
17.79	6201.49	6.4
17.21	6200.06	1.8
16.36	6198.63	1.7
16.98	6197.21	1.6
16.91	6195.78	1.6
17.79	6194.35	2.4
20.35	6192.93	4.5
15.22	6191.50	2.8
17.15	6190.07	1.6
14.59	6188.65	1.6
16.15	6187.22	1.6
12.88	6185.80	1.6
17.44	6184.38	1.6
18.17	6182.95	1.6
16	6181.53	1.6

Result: 1.1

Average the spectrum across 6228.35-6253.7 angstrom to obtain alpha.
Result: 16.2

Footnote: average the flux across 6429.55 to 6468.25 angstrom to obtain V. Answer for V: 18.5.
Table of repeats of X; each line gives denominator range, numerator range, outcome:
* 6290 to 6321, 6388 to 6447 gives 1.11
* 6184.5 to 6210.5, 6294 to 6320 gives 1.01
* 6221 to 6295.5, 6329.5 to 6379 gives 1.08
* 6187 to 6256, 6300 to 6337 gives 1.08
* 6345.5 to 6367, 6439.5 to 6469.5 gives 1.07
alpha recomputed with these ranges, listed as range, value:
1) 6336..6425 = 18.6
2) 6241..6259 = 16.7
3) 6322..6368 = 18.2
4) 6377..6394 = 18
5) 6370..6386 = 18.9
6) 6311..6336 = 18.1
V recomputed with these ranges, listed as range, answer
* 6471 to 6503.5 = 17.5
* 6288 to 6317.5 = 17.1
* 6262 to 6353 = 17.6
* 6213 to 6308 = 16.8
